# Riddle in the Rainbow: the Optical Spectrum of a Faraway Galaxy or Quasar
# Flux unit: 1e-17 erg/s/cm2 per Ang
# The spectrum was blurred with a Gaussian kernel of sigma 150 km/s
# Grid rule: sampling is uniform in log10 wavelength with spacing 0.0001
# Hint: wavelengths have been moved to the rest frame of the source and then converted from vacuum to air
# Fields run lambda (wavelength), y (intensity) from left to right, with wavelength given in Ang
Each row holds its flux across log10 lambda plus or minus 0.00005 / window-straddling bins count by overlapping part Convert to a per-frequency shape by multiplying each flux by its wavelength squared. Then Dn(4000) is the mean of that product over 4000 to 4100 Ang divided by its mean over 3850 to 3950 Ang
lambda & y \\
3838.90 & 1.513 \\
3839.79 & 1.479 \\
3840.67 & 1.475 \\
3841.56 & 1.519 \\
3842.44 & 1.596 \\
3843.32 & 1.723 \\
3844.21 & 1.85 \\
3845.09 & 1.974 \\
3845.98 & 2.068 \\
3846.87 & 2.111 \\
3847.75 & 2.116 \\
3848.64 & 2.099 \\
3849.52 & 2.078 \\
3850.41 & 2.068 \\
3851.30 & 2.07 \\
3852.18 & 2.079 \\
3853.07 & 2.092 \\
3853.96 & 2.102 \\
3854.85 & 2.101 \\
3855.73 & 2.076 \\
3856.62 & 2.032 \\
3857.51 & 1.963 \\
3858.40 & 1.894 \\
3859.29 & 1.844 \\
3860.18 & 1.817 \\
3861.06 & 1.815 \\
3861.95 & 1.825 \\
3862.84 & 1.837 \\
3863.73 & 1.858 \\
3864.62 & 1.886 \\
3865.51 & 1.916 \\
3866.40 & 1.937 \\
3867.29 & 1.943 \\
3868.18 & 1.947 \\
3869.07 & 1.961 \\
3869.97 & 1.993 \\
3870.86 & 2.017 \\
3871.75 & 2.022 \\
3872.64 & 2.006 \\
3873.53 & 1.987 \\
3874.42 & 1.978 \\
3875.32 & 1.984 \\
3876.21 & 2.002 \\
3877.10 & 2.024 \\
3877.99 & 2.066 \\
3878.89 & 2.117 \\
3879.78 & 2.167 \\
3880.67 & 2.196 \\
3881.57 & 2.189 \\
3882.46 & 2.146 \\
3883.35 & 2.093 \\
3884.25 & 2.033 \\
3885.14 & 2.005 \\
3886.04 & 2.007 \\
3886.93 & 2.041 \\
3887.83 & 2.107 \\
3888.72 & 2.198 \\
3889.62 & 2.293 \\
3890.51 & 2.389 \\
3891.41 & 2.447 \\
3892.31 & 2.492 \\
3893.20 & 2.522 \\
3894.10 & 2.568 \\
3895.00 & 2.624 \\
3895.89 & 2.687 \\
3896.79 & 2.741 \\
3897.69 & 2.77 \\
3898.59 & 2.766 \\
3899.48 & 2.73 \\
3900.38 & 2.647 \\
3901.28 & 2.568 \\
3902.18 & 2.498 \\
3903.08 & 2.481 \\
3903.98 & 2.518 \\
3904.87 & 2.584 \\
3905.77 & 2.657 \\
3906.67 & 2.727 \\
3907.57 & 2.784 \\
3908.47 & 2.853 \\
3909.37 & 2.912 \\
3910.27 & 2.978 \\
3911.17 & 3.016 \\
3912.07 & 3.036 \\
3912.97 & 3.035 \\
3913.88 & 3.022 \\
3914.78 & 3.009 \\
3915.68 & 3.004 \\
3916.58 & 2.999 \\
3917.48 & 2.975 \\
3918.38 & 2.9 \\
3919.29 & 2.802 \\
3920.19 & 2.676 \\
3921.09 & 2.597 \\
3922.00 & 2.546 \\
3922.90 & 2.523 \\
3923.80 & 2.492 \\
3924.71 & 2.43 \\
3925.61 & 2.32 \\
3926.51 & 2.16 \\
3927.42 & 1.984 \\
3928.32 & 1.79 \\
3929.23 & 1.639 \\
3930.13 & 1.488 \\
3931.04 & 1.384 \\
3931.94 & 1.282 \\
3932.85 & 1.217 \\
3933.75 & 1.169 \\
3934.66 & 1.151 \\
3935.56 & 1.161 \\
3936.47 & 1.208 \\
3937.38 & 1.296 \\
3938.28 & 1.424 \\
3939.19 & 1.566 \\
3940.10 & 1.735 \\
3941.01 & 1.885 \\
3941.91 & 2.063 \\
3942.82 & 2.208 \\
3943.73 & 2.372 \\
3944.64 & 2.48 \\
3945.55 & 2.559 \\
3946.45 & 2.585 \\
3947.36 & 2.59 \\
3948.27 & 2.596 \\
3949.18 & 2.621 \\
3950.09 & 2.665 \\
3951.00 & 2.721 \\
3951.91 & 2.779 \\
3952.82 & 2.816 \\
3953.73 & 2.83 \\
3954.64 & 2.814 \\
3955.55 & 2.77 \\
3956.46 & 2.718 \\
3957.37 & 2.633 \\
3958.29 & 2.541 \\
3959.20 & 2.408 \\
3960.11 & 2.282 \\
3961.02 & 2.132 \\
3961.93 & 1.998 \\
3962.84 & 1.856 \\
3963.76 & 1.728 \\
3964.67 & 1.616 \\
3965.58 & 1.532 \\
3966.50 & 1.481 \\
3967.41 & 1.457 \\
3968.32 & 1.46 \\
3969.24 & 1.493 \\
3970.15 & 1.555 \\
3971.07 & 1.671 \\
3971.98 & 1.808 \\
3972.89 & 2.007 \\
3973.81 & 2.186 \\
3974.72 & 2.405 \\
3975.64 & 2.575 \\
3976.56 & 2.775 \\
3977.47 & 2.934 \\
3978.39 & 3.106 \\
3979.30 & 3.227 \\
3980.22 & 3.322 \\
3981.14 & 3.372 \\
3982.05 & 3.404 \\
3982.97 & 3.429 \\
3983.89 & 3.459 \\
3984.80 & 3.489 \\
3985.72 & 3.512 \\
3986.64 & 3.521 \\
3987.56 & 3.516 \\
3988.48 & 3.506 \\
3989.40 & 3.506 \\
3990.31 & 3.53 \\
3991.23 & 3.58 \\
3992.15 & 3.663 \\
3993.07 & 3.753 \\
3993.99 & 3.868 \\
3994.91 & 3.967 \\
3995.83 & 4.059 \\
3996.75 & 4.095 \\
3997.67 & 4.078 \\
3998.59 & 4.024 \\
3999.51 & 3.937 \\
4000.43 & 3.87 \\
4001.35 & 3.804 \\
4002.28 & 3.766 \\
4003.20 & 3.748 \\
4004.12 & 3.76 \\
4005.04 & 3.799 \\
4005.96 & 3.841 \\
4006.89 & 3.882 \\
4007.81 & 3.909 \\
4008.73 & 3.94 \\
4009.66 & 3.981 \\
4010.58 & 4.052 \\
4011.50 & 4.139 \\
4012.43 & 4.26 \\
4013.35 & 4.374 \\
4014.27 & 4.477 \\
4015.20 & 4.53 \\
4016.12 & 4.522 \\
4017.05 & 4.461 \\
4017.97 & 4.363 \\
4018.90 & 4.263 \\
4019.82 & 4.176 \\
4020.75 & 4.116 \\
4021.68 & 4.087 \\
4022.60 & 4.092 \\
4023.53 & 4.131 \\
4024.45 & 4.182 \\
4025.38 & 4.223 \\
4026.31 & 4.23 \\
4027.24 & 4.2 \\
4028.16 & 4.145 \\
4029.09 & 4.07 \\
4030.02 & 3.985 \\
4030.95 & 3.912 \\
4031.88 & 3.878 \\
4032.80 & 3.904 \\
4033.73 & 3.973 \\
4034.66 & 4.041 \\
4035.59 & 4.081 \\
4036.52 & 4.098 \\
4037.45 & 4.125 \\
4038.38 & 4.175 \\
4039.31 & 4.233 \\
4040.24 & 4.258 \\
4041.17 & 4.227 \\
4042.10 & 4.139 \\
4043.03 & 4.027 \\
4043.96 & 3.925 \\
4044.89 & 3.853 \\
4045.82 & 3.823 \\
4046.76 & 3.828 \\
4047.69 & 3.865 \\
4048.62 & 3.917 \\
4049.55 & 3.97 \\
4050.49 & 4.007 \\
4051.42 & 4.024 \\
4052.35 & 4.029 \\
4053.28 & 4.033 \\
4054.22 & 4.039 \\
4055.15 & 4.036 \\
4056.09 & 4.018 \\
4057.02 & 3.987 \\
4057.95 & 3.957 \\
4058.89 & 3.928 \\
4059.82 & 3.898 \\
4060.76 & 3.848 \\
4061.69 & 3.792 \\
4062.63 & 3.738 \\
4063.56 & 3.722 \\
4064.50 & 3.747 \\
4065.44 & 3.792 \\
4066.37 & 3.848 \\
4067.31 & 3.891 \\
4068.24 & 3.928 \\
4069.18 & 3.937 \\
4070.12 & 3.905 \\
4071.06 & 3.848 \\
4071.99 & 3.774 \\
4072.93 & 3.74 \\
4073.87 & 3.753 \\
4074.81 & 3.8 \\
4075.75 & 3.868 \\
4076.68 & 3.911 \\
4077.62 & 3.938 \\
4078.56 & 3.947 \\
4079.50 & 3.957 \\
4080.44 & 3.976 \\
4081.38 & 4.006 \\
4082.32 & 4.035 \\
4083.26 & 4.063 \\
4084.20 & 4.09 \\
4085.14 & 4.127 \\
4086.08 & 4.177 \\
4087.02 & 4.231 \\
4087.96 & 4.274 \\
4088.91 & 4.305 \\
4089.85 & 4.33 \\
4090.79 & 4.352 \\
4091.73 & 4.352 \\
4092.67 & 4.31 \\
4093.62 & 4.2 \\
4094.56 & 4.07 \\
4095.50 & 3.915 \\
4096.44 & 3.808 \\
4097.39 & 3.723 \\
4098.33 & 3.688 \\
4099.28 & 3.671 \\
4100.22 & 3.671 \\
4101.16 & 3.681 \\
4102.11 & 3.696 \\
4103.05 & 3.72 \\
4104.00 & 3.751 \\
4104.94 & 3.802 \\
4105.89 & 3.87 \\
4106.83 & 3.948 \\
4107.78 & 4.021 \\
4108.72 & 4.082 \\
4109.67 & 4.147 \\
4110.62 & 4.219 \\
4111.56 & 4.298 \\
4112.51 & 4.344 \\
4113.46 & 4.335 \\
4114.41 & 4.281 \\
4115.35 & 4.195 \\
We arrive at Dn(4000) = 1.9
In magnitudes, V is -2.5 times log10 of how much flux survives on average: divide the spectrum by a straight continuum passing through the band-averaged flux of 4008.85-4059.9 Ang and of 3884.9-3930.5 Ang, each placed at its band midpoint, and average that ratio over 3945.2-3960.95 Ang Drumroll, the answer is 0.179 mag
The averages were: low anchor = 2.55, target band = 2.63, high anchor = 4.1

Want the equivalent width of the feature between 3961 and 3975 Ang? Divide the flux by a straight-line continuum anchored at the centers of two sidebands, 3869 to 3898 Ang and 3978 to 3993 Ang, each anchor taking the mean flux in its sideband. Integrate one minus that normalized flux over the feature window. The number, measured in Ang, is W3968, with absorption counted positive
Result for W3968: 6.4 Ang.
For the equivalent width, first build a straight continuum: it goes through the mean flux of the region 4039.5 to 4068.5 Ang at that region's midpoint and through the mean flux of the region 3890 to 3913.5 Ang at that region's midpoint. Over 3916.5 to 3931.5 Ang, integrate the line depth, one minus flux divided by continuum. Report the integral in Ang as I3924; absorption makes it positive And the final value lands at 2.9 Ang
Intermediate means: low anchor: 2.69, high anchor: 3.94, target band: 2.32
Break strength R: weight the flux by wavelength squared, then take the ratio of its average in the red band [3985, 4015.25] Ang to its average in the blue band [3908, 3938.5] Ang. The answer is 1.79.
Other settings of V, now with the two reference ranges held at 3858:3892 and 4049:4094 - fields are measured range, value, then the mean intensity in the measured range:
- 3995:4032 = -0.20 mag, 4.08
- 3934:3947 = 0.42 mag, 1.83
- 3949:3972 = 0.30 mag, 2.17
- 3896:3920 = -0.19 mag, 2.8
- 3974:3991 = -0.05 mag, 3.24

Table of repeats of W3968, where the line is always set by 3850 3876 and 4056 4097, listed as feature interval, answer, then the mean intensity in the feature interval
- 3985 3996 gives -1.7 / 3.65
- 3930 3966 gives 9.1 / 2.08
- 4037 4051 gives -1.3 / 4.02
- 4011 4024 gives -3.3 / 4.29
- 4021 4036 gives -2.3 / 4.07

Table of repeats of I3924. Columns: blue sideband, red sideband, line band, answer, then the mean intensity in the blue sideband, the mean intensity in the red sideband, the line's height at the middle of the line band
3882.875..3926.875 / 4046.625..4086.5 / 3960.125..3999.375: 4.7 Ang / 2.6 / 3.92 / 3.21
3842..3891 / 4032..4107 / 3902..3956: 5.0 Ang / 2.01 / 3.96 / 2.61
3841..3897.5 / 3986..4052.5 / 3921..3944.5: 8.7 Ang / 2.07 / 4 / 2.89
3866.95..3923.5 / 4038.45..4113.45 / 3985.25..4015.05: -4.8 Ang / 2.46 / 3.97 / 3.34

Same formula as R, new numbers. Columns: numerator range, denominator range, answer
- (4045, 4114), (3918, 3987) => 1.85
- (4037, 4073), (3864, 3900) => 1.96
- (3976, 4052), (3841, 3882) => 2.14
